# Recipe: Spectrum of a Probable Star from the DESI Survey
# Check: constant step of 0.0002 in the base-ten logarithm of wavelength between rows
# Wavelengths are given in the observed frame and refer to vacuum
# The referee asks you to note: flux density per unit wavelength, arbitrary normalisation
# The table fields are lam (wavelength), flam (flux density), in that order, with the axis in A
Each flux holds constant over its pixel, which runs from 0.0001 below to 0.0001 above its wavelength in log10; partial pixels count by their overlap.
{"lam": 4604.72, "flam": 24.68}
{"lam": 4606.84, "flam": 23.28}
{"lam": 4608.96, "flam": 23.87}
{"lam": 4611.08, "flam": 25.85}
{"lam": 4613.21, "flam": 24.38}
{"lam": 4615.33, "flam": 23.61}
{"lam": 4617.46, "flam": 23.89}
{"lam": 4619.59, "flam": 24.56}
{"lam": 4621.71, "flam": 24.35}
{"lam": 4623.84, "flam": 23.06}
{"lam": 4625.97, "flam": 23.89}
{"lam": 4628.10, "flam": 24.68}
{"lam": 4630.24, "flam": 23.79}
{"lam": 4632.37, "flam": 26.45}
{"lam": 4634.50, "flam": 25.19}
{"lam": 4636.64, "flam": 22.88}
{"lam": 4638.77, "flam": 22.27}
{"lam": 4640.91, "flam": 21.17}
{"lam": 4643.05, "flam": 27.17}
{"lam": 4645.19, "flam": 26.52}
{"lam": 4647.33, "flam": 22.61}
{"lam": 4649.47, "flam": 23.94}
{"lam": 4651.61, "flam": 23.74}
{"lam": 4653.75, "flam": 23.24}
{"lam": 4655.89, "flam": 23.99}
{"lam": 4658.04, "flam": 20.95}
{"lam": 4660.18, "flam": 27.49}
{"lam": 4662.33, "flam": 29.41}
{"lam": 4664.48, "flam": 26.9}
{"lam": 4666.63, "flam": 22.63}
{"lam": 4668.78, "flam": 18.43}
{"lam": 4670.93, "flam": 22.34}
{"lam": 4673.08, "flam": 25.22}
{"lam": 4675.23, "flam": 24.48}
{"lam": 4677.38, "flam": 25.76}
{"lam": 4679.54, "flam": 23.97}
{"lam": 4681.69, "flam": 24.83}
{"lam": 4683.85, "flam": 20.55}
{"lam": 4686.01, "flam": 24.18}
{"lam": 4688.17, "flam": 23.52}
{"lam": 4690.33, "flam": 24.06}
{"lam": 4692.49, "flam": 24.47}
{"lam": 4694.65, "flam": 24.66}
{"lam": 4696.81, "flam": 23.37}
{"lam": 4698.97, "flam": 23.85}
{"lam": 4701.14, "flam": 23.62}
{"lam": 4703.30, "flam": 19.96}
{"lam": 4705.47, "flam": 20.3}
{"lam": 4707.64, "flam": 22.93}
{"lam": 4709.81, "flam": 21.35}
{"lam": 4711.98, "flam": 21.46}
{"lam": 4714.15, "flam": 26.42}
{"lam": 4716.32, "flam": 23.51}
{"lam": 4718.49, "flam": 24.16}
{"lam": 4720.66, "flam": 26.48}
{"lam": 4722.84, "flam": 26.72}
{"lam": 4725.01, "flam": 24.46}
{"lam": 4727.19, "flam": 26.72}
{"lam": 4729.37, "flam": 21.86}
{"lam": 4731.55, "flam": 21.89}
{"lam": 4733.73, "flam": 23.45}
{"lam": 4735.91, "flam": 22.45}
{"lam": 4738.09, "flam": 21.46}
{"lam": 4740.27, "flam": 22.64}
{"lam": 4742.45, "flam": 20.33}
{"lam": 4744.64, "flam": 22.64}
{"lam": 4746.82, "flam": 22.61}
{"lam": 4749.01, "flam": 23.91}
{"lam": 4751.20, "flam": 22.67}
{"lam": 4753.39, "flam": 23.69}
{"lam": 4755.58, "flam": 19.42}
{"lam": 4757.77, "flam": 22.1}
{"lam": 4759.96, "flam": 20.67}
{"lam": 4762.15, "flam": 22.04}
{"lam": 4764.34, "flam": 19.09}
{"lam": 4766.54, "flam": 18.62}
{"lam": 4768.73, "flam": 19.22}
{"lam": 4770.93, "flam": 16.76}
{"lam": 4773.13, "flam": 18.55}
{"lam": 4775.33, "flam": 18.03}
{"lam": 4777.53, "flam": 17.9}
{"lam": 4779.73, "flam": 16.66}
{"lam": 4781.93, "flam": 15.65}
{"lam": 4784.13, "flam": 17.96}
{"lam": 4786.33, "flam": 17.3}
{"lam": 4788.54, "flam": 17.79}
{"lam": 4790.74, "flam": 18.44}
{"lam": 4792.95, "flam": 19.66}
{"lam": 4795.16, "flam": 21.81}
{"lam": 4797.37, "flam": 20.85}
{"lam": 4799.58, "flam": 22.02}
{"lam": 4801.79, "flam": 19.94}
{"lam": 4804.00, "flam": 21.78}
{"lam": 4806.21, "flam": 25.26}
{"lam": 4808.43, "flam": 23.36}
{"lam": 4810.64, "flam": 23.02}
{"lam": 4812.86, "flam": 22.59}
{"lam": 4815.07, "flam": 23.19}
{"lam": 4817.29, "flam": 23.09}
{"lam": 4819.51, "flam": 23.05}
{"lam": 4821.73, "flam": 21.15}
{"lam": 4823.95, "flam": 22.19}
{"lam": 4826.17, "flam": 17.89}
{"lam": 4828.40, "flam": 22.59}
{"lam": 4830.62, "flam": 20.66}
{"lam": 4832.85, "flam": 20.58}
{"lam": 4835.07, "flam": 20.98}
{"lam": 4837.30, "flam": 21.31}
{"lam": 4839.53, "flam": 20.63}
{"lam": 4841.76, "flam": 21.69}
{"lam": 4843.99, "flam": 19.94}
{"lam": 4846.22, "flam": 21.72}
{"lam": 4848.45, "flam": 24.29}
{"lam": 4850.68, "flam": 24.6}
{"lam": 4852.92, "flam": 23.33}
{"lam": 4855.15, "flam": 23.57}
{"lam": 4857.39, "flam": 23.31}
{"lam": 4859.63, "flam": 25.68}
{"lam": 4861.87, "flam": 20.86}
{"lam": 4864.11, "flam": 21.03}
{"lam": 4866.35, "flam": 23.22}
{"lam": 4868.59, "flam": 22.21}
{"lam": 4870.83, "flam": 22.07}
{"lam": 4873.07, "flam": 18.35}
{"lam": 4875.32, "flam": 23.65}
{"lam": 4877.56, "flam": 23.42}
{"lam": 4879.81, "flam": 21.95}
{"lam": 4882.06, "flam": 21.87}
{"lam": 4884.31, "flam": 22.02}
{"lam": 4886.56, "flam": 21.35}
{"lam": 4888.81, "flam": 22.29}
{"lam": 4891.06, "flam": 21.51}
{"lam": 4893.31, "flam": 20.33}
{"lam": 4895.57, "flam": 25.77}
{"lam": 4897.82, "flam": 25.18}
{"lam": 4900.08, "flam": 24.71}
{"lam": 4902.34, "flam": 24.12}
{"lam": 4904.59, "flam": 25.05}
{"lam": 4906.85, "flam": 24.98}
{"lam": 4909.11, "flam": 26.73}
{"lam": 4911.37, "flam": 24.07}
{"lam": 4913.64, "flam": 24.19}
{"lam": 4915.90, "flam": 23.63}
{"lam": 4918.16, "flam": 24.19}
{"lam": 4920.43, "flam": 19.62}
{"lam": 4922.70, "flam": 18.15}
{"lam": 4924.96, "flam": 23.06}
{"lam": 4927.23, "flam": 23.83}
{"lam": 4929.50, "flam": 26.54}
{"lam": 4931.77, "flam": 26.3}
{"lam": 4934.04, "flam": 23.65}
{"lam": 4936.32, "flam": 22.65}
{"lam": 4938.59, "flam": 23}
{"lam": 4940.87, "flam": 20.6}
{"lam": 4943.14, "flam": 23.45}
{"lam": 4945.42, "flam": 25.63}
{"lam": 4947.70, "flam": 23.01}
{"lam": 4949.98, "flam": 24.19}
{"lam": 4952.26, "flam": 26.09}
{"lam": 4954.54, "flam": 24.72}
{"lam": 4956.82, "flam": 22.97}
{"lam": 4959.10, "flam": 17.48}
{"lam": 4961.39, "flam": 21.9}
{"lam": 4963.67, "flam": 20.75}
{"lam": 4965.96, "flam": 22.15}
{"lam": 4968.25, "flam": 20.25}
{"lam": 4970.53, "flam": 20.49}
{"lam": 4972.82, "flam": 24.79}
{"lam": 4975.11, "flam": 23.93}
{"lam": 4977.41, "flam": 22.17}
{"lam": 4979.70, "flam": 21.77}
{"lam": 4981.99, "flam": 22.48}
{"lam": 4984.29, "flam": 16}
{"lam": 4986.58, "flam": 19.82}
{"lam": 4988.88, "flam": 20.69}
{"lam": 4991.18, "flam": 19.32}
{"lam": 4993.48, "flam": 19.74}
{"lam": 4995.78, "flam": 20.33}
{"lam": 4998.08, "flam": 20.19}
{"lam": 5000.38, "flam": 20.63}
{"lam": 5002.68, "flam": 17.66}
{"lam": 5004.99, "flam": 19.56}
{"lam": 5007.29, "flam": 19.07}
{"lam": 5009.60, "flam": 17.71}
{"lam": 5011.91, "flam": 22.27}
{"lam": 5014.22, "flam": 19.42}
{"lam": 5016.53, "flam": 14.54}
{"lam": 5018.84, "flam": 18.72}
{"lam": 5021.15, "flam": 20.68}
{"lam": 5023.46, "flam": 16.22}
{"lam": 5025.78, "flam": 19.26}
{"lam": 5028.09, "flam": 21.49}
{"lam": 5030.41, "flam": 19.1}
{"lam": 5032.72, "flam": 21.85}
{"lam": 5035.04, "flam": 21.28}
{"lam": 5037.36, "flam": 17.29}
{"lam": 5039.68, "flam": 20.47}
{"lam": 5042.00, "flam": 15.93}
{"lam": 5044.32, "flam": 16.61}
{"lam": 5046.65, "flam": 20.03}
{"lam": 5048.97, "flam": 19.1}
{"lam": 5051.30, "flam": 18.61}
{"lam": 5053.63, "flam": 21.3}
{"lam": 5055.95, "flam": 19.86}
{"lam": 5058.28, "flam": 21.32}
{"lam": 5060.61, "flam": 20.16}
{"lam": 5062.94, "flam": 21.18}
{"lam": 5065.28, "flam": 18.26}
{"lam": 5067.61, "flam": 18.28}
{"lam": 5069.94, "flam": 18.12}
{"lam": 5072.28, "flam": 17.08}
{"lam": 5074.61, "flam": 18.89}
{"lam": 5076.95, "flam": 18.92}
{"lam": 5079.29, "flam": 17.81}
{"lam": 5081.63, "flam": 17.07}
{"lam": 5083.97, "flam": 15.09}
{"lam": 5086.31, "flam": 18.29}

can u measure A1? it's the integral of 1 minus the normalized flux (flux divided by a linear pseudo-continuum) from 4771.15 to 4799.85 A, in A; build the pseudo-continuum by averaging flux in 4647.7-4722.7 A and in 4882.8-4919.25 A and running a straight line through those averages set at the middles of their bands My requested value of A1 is 6.3 A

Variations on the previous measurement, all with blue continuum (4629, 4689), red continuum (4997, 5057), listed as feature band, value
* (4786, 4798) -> 1.6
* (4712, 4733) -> -1.2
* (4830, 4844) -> 0.5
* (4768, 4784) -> 3.5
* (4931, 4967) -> -4.9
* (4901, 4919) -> -3.4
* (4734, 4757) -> 0.7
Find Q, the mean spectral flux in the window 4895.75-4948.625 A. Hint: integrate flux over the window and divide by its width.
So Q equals 23.8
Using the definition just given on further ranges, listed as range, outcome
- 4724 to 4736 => 23.5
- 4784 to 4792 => 17.9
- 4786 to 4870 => 21.8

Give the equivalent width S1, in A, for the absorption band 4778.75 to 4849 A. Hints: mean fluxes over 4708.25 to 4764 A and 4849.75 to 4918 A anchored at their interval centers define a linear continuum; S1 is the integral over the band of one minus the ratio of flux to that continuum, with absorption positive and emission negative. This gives 6.6 A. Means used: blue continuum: 23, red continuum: 23.2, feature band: 20.9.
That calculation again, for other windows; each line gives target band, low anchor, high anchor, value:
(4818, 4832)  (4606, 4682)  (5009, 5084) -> 0.4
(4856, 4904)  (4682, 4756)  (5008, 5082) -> -3.5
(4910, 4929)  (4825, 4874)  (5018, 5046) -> -1.8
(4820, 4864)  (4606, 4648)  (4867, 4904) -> 1.8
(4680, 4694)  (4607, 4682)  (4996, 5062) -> 0.0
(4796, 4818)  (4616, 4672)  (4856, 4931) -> 0.8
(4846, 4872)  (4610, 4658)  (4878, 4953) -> 0.6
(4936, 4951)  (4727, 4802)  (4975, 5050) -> -2.7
